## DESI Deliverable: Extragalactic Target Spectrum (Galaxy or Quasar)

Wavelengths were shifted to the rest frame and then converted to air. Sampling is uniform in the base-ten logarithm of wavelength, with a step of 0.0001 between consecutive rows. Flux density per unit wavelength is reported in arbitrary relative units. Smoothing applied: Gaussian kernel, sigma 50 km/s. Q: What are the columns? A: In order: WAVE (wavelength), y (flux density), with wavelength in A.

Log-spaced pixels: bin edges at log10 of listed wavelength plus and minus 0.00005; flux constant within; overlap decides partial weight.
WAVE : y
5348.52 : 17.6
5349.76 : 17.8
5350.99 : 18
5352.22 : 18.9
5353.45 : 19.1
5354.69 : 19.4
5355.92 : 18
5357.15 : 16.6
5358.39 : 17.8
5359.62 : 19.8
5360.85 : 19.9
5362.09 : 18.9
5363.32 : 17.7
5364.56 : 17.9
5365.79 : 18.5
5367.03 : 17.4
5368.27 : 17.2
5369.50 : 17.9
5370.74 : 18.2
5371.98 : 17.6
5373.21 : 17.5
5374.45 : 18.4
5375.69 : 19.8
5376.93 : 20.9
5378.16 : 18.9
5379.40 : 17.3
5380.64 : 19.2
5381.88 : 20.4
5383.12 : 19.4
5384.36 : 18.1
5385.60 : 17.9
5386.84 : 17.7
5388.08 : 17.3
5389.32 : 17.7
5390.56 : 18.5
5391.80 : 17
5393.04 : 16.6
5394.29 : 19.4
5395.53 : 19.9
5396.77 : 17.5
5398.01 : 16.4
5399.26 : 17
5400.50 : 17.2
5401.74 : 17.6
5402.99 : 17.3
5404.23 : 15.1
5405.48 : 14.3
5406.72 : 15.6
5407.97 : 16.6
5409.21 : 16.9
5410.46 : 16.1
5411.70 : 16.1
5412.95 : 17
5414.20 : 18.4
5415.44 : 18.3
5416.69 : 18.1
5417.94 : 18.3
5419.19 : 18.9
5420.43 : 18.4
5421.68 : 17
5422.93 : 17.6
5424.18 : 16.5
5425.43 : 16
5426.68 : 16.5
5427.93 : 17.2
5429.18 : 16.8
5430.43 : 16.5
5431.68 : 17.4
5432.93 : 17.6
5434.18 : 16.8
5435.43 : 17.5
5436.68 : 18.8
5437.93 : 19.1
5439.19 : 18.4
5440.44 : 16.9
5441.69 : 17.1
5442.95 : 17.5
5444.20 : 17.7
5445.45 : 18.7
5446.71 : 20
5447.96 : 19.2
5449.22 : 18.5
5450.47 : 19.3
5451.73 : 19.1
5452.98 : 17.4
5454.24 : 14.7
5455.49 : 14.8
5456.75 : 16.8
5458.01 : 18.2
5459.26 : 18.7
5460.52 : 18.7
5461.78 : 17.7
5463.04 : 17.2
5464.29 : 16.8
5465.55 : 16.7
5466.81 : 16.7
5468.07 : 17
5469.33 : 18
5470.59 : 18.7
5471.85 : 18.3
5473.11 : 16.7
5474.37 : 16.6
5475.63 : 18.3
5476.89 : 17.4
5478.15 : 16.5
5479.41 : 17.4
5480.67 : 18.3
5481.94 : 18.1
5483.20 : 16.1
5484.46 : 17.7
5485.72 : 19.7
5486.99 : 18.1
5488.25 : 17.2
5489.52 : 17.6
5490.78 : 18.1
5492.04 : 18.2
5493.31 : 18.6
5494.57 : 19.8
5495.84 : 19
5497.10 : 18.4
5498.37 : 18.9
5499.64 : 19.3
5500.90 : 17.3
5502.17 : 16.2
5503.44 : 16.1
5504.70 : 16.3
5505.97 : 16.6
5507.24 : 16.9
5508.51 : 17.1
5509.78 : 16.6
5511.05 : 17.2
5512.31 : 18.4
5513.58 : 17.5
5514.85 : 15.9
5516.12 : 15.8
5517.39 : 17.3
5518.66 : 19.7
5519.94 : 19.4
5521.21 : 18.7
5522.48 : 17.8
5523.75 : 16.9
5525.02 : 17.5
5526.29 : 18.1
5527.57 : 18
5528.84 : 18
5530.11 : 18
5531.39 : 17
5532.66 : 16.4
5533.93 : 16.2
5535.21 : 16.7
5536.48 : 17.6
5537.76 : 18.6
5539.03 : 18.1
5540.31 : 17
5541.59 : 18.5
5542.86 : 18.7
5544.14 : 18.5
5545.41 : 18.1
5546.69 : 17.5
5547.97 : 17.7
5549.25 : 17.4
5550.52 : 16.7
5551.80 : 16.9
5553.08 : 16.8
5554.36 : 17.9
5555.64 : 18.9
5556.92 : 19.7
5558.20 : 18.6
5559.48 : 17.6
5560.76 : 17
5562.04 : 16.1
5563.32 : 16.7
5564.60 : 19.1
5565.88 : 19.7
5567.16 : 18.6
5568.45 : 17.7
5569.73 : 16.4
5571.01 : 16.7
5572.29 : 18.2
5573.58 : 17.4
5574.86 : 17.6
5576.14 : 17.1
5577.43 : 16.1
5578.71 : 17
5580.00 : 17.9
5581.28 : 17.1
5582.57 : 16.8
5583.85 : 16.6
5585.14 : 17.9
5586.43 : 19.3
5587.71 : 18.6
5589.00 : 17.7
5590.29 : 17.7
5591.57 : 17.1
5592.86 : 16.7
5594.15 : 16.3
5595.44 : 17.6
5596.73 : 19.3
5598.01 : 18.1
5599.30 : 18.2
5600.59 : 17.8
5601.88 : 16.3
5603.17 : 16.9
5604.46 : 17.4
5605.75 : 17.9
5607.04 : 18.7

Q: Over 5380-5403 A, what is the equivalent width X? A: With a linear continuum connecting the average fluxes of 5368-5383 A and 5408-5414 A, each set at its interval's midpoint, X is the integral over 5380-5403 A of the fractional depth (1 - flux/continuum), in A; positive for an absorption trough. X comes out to -0.3 A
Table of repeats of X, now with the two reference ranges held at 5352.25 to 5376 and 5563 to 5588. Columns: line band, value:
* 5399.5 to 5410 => 1.0 A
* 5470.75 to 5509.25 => 0.4 A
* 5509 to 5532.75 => 0.2 A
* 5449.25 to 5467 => 0.6 A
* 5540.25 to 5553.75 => 0.1 A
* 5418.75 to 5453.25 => 0.5 A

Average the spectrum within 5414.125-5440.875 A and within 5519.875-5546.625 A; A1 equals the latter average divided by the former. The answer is 1.0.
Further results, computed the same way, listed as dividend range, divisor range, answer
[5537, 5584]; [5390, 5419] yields 1.03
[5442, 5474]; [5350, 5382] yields 0.96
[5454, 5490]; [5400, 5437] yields 1.02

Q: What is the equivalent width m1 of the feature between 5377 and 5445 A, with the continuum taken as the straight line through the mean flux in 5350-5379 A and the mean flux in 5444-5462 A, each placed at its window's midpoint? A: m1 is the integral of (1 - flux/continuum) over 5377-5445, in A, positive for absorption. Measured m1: 2.5 A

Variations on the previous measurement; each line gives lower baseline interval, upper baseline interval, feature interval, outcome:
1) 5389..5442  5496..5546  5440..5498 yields -1.2 A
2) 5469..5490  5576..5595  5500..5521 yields 0.4 A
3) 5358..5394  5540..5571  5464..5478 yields 0.5 A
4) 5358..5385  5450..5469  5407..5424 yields 0.5 A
